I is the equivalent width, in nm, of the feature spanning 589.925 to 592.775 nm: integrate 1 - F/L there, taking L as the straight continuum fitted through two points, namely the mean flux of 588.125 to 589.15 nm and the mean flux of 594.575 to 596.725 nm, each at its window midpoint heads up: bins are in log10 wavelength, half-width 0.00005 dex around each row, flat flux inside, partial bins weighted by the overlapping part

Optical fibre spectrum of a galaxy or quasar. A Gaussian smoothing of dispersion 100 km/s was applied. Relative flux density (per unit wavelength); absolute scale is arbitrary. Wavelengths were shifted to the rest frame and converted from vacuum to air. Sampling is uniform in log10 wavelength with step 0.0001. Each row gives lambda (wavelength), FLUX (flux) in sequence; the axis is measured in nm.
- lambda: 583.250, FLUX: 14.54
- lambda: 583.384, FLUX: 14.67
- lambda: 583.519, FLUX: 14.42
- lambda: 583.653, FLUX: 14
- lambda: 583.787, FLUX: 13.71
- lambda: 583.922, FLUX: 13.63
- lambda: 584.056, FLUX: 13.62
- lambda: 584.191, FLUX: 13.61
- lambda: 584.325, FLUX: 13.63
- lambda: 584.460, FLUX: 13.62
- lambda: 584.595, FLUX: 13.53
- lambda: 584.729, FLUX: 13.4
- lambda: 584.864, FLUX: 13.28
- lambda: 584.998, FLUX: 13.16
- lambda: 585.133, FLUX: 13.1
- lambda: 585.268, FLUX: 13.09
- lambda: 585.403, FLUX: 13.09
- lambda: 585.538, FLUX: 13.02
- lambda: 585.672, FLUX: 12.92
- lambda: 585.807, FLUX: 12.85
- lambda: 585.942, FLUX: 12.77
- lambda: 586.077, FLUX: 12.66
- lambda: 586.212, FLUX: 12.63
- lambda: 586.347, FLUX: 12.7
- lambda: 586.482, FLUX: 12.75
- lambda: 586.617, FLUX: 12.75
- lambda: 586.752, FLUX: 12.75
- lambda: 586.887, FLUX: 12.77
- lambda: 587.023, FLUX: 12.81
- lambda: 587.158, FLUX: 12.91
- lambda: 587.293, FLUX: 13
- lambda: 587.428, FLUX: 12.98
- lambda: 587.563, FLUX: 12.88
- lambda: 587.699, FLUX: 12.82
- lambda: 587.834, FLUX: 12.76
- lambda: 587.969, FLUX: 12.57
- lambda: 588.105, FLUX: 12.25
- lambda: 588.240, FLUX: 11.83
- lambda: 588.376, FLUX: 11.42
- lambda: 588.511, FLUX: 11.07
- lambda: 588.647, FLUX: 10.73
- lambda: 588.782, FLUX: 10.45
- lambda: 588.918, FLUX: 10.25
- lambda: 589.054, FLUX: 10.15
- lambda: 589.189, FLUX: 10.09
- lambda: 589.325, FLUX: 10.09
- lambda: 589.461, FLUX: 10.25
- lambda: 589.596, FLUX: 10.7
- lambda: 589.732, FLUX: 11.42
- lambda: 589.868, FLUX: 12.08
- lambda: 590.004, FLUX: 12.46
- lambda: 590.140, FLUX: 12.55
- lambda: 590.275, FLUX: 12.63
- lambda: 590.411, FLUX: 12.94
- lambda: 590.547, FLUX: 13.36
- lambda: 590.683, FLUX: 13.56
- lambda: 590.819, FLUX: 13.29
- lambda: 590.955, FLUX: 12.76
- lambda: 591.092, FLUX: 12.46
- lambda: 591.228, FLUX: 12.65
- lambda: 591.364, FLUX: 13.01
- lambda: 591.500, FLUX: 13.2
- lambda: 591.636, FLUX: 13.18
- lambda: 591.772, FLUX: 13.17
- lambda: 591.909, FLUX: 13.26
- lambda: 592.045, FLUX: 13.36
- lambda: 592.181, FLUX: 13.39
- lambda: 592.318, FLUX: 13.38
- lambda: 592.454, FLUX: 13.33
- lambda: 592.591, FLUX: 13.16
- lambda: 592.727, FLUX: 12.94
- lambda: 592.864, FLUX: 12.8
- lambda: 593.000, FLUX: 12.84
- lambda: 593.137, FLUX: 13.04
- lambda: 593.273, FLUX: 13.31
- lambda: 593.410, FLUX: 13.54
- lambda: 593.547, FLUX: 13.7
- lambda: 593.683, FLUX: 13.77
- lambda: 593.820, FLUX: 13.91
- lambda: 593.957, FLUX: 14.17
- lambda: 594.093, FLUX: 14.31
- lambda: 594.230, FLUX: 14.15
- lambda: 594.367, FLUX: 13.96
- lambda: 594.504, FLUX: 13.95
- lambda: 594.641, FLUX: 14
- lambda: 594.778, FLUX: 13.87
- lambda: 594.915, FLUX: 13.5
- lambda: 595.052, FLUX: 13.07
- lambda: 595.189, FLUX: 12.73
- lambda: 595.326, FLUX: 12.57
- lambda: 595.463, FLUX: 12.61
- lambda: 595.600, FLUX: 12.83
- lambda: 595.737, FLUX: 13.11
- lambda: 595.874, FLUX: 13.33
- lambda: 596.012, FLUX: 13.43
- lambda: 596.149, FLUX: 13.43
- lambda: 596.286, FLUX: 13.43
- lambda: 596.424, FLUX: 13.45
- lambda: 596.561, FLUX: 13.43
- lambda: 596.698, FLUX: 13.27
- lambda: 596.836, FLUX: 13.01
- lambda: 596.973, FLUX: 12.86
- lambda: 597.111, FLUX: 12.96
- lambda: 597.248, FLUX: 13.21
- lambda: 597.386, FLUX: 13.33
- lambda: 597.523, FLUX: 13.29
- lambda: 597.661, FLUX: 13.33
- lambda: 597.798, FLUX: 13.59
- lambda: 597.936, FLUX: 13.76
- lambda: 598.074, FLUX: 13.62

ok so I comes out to -0.30 nm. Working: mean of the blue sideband 10.9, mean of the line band 13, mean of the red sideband 13.3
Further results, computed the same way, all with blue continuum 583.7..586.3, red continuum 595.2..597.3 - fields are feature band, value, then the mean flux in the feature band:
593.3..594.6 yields -0.08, 13.9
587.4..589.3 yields 0.24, 11.5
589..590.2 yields 0.19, 11.1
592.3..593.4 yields 0.00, 13.1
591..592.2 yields 0.01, 13.1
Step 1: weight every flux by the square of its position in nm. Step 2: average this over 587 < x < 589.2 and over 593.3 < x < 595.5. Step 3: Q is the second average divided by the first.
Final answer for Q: 1.17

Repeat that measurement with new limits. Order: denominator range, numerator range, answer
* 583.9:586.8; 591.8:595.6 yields 1.05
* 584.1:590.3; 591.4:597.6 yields 1.11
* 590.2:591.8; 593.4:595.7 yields 1.05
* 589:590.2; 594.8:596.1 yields 1.20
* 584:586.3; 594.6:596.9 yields 1.04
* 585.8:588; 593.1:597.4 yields 1.08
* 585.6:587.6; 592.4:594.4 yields 1.08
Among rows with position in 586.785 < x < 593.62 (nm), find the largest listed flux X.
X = 13.7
